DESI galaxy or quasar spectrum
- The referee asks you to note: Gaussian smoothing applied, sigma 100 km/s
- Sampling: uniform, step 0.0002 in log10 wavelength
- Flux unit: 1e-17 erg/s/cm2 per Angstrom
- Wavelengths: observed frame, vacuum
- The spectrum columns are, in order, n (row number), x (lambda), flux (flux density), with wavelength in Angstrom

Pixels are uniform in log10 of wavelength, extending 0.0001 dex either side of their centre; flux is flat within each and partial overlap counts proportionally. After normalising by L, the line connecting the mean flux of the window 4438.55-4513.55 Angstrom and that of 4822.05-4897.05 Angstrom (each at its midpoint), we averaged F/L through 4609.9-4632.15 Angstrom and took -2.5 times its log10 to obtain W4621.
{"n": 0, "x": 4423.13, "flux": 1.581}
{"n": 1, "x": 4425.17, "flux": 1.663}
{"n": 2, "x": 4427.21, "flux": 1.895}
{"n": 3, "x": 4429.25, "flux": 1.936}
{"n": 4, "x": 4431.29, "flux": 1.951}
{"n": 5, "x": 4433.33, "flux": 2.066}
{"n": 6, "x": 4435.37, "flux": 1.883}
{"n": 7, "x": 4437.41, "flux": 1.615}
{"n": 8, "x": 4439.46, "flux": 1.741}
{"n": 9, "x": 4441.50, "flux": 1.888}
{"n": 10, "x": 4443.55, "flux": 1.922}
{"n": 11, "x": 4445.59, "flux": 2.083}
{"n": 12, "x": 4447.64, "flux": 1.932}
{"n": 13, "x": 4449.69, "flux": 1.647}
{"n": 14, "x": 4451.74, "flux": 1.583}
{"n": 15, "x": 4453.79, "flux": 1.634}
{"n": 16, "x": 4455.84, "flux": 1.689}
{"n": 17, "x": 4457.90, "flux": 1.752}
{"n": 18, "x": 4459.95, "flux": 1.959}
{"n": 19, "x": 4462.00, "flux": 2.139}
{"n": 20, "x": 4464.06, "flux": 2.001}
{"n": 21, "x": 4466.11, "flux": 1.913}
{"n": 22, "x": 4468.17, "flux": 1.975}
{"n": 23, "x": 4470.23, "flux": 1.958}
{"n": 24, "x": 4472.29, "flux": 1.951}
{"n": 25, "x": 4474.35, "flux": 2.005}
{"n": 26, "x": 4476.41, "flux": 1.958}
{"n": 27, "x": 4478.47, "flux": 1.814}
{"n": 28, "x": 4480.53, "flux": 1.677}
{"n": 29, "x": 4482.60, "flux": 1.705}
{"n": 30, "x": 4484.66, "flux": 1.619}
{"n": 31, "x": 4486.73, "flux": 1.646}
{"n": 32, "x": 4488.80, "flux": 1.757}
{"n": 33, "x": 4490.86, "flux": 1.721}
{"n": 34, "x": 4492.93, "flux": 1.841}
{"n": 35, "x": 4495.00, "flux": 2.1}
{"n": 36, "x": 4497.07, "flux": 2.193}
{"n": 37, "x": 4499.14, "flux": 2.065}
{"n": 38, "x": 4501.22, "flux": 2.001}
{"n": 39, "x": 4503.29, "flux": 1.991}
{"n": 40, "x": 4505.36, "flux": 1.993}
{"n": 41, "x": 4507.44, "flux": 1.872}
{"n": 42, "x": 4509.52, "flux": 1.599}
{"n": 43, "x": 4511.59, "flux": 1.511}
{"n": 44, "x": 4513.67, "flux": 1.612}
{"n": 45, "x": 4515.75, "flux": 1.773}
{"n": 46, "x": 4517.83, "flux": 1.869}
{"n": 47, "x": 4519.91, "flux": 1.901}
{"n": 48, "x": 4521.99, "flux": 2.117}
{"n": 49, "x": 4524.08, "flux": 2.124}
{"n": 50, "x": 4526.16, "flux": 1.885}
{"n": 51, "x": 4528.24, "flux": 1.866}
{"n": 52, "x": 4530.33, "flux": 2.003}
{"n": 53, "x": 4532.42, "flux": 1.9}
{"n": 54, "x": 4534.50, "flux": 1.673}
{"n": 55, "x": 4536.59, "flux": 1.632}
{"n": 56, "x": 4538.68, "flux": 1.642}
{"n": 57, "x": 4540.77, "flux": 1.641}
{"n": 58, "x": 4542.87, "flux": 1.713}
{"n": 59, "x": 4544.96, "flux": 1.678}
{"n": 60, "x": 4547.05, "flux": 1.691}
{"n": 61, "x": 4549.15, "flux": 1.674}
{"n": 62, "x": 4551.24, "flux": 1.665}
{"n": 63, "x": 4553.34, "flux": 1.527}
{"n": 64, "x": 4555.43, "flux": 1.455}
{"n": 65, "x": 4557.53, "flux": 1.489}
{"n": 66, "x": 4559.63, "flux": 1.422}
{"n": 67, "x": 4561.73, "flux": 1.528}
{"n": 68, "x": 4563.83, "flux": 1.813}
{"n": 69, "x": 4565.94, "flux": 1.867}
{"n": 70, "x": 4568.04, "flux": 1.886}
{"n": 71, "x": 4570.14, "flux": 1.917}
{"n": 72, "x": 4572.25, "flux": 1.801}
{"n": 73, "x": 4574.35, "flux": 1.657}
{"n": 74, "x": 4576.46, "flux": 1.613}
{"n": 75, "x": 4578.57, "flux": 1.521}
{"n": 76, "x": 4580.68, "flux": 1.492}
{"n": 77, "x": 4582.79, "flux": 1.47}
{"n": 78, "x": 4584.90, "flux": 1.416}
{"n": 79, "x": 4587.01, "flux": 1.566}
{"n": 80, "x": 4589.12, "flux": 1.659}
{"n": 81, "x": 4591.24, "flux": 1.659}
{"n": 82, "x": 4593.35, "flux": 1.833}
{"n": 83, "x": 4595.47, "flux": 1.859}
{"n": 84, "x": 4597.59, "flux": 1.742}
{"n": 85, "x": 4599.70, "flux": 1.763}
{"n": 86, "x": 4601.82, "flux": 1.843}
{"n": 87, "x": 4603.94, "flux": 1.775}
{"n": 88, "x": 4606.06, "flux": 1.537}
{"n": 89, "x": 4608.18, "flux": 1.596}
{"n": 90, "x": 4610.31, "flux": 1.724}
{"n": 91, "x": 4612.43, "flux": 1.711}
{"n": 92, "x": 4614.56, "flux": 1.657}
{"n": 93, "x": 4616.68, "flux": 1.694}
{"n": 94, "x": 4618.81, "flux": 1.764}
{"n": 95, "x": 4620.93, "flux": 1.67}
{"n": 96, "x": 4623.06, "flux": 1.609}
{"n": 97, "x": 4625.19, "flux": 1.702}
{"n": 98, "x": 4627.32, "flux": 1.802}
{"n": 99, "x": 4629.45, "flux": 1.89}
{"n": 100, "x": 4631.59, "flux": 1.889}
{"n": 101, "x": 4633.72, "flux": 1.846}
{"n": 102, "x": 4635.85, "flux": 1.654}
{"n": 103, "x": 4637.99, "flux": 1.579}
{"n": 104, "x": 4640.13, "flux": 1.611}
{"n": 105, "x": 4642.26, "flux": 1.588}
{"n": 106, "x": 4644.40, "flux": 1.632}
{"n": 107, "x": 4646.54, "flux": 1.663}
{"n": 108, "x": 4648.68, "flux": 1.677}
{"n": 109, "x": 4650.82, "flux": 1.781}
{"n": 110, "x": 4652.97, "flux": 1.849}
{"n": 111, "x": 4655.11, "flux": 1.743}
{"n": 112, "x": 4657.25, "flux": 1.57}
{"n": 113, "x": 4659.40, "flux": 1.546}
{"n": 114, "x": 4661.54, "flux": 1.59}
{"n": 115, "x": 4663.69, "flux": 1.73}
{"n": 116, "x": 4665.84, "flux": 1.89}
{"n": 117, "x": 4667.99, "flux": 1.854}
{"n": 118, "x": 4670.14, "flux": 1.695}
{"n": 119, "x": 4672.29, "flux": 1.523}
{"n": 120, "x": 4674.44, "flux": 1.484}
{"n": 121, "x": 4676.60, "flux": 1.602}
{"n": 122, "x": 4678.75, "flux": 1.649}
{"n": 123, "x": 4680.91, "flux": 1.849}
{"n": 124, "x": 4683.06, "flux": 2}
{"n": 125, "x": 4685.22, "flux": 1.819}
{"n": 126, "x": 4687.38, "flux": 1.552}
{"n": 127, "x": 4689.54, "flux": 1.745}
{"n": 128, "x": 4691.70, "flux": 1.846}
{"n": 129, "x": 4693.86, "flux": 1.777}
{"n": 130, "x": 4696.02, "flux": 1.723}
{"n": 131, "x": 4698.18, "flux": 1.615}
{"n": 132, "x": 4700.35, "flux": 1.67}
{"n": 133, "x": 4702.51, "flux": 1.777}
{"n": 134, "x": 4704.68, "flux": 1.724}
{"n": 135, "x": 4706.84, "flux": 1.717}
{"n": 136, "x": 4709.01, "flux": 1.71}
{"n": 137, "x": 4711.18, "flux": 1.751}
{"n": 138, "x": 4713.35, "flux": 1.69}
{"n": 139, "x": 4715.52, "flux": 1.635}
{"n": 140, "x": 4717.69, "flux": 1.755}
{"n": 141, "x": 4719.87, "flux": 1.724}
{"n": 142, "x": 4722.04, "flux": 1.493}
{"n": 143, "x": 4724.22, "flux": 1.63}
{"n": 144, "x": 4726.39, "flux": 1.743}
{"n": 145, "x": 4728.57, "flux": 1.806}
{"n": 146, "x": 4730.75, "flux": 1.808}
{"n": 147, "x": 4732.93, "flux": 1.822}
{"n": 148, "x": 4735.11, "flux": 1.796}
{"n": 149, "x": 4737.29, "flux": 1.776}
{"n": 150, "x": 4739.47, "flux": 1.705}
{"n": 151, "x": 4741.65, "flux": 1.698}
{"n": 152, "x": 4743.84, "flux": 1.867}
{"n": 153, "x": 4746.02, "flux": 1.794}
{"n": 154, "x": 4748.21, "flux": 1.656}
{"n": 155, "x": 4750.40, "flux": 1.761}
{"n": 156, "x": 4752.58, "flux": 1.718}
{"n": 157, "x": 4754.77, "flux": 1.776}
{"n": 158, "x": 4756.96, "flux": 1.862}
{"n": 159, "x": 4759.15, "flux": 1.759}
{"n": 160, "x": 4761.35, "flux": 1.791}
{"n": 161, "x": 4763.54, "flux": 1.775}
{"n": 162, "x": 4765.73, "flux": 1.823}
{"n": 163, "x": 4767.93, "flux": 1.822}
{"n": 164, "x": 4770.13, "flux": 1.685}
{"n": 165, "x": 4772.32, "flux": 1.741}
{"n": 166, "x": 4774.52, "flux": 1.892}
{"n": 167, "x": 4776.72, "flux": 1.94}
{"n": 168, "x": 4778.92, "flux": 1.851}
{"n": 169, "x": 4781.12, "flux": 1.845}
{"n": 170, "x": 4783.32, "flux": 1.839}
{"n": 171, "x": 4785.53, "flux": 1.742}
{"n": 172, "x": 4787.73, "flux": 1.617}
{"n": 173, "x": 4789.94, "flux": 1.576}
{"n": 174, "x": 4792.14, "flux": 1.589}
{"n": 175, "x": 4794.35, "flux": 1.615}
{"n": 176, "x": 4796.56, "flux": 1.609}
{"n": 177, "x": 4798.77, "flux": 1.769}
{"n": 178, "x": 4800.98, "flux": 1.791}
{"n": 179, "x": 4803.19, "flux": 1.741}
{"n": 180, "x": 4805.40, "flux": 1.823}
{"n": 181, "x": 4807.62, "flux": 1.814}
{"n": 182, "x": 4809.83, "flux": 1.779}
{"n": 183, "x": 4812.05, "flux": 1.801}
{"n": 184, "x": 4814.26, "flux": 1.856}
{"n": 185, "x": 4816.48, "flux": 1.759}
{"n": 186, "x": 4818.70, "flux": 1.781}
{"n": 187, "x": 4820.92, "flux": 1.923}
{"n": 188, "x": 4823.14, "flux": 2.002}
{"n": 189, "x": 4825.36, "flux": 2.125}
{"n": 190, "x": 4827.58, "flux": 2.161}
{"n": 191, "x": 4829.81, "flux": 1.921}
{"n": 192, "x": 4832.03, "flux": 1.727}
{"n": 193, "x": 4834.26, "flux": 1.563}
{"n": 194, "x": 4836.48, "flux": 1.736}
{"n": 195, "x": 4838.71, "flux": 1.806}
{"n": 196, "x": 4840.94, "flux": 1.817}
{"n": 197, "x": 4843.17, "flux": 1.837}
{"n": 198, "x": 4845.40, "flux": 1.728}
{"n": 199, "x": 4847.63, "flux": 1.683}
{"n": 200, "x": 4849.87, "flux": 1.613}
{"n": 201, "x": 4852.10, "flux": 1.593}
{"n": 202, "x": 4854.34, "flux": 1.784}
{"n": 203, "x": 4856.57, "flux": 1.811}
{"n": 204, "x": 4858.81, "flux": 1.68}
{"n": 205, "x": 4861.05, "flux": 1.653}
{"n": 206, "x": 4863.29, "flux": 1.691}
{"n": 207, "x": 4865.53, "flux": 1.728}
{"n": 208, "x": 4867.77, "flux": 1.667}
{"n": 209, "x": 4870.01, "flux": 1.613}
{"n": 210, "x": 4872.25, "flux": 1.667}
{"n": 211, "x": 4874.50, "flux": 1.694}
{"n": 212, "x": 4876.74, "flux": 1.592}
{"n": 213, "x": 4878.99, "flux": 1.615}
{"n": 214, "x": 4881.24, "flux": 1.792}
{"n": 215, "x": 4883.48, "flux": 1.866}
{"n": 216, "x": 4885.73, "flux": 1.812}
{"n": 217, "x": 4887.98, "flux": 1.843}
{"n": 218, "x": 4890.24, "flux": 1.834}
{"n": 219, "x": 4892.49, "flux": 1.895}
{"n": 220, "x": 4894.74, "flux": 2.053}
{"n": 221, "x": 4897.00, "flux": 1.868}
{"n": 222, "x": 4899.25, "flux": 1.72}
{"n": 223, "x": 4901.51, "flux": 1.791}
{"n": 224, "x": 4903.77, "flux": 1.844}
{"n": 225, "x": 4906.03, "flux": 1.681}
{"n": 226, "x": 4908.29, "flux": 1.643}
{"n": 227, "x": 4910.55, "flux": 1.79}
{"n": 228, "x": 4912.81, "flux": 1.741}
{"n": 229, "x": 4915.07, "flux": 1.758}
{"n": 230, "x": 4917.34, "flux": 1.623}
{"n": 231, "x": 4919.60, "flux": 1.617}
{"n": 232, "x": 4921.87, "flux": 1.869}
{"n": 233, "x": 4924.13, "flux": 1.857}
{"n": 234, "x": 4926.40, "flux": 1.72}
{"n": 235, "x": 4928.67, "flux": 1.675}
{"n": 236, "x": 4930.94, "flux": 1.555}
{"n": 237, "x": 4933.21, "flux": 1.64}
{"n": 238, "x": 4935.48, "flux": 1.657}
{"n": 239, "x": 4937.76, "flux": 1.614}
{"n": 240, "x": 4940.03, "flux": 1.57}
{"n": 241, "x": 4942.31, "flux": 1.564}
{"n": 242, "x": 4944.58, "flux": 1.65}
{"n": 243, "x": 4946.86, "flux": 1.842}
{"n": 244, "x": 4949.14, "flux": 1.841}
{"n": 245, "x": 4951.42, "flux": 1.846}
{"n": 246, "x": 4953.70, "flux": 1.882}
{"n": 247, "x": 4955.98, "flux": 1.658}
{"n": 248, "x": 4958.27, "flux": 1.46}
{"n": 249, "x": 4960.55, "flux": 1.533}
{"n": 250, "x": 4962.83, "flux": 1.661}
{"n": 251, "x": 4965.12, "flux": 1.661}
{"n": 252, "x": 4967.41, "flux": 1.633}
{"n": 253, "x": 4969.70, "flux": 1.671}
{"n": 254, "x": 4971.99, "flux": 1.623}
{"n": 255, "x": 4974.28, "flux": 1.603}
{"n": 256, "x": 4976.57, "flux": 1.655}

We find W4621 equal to 0.055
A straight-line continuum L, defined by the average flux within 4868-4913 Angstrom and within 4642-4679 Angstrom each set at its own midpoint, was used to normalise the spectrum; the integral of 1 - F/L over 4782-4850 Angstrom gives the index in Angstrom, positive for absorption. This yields -1.8 Angstrom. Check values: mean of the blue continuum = 1.67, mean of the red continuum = 1.77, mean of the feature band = 1.78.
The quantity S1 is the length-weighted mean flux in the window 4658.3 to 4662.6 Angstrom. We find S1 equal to 1.57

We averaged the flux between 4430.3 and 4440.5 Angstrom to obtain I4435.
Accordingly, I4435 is 1.85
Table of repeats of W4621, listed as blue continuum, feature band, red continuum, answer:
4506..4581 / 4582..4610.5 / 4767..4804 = 0.04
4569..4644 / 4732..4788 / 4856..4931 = -0.04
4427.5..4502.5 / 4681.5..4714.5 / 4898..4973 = 0.02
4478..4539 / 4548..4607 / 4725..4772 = 0.10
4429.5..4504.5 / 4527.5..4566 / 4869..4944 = 0.11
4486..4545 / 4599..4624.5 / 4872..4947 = 0.07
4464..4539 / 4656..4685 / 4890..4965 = 0.07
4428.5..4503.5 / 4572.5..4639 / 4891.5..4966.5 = 0.09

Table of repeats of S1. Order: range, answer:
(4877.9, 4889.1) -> 1.79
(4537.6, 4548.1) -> 1.67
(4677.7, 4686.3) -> 1.83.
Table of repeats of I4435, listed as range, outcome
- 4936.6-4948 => 1.65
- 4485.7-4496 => 1.81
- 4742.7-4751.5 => 1.77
